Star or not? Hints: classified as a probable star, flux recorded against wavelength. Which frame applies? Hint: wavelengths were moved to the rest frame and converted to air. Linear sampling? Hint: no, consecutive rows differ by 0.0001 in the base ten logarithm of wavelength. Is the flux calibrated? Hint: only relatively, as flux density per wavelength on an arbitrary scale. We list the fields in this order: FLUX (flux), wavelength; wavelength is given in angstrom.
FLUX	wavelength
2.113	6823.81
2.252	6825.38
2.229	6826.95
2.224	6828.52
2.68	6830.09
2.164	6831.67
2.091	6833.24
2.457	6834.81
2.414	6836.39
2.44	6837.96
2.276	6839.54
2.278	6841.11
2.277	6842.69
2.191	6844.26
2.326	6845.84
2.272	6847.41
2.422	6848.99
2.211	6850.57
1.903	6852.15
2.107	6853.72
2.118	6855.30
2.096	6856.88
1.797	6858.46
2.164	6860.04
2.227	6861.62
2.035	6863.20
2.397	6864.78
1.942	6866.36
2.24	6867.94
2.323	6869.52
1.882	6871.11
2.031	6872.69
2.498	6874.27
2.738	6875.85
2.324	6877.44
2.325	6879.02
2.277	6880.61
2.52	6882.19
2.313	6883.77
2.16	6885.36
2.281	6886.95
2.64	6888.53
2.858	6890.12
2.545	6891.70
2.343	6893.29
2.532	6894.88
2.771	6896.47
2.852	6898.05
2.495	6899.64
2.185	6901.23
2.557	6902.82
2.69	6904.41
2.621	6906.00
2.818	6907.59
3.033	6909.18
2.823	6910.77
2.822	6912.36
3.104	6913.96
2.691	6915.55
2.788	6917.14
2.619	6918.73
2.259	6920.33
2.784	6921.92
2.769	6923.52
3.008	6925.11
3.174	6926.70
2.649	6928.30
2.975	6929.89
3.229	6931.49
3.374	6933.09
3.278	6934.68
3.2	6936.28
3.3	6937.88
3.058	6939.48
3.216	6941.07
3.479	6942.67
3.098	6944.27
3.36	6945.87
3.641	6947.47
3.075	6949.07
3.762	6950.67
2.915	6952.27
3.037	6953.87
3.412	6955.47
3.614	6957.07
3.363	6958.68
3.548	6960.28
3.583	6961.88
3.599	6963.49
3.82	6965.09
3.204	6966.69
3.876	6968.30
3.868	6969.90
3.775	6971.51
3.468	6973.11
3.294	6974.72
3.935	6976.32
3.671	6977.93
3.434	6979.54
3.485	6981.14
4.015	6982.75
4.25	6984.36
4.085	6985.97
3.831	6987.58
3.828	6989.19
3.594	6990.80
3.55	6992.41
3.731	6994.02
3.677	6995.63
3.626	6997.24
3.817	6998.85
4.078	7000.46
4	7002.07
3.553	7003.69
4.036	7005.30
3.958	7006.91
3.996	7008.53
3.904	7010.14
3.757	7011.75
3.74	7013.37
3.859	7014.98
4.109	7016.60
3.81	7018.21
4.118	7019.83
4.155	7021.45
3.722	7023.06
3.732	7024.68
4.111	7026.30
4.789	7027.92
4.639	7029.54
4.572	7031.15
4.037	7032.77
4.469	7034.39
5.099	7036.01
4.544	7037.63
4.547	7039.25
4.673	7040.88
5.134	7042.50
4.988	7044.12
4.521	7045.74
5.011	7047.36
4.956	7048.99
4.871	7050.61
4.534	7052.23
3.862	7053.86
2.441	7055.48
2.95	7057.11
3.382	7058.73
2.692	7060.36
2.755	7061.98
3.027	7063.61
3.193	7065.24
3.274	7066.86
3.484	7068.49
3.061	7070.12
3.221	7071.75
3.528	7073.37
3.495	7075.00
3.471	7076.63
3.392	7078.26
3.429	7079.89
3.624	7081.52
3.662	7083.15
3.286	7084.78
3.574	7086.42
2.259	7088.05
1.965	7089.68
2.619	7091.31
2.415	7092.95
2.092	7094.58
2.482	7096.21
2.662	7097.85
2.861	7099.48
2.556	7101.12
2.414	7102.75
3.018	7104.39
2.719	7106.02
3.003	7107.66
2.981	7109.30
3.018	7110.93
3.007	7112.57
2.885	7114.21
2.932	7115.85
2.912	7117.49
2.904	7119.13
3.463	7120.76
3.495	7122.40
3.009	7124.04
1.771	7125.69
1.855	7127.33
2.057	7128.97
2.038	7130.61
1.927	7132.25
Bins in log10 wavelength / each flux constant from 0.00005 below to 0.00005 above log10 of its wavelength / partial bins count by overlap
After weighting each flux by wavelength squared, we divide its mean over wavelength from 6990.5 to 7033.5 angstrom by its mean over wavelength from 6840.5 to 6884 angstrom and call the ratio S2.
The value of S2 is 1.86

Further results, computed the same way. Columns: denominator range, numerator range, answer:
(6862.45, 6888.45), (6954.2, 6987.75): 1.65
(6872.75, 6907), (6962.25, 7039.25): 1.63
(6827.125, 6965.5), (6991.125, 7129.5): 1.37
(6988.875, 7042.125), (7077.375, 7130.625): 0.71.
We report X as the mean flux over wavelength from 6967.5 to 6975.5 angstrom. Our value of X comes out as 3.66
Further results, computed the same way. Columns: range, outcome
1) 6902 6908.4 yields 2.67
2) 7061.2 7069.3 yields 3.15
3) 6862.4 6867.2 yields 2.13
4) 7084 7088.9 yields 3.03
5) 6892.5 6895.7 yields 2.44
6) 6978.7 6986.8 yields 3.85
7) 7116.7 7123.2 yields 3.2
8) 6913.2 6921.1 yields 2.69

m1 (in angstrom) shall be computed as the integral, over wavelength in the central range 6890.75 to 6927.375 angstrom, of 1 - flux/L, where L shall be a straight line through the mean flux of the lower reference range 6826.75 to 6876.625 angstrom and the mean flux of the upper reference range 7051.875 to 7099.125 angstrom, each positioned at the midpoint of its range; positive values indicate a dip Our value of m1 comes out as -3.83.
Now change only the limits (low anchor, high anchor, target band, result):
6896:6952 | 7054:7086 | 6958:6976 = -3.2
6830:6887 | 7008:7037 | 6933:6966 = -0.7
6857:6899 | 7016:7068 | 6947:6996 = -4.1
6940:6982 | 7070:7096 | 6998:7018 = -3.5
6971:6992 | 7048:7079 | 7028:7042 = -4.1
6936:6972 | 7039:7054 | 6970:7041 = 3.3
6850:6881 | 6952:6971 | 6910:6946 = 0.6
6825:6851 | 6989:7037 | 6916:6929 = 1.6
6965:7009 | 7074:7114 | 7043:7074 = -4.6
